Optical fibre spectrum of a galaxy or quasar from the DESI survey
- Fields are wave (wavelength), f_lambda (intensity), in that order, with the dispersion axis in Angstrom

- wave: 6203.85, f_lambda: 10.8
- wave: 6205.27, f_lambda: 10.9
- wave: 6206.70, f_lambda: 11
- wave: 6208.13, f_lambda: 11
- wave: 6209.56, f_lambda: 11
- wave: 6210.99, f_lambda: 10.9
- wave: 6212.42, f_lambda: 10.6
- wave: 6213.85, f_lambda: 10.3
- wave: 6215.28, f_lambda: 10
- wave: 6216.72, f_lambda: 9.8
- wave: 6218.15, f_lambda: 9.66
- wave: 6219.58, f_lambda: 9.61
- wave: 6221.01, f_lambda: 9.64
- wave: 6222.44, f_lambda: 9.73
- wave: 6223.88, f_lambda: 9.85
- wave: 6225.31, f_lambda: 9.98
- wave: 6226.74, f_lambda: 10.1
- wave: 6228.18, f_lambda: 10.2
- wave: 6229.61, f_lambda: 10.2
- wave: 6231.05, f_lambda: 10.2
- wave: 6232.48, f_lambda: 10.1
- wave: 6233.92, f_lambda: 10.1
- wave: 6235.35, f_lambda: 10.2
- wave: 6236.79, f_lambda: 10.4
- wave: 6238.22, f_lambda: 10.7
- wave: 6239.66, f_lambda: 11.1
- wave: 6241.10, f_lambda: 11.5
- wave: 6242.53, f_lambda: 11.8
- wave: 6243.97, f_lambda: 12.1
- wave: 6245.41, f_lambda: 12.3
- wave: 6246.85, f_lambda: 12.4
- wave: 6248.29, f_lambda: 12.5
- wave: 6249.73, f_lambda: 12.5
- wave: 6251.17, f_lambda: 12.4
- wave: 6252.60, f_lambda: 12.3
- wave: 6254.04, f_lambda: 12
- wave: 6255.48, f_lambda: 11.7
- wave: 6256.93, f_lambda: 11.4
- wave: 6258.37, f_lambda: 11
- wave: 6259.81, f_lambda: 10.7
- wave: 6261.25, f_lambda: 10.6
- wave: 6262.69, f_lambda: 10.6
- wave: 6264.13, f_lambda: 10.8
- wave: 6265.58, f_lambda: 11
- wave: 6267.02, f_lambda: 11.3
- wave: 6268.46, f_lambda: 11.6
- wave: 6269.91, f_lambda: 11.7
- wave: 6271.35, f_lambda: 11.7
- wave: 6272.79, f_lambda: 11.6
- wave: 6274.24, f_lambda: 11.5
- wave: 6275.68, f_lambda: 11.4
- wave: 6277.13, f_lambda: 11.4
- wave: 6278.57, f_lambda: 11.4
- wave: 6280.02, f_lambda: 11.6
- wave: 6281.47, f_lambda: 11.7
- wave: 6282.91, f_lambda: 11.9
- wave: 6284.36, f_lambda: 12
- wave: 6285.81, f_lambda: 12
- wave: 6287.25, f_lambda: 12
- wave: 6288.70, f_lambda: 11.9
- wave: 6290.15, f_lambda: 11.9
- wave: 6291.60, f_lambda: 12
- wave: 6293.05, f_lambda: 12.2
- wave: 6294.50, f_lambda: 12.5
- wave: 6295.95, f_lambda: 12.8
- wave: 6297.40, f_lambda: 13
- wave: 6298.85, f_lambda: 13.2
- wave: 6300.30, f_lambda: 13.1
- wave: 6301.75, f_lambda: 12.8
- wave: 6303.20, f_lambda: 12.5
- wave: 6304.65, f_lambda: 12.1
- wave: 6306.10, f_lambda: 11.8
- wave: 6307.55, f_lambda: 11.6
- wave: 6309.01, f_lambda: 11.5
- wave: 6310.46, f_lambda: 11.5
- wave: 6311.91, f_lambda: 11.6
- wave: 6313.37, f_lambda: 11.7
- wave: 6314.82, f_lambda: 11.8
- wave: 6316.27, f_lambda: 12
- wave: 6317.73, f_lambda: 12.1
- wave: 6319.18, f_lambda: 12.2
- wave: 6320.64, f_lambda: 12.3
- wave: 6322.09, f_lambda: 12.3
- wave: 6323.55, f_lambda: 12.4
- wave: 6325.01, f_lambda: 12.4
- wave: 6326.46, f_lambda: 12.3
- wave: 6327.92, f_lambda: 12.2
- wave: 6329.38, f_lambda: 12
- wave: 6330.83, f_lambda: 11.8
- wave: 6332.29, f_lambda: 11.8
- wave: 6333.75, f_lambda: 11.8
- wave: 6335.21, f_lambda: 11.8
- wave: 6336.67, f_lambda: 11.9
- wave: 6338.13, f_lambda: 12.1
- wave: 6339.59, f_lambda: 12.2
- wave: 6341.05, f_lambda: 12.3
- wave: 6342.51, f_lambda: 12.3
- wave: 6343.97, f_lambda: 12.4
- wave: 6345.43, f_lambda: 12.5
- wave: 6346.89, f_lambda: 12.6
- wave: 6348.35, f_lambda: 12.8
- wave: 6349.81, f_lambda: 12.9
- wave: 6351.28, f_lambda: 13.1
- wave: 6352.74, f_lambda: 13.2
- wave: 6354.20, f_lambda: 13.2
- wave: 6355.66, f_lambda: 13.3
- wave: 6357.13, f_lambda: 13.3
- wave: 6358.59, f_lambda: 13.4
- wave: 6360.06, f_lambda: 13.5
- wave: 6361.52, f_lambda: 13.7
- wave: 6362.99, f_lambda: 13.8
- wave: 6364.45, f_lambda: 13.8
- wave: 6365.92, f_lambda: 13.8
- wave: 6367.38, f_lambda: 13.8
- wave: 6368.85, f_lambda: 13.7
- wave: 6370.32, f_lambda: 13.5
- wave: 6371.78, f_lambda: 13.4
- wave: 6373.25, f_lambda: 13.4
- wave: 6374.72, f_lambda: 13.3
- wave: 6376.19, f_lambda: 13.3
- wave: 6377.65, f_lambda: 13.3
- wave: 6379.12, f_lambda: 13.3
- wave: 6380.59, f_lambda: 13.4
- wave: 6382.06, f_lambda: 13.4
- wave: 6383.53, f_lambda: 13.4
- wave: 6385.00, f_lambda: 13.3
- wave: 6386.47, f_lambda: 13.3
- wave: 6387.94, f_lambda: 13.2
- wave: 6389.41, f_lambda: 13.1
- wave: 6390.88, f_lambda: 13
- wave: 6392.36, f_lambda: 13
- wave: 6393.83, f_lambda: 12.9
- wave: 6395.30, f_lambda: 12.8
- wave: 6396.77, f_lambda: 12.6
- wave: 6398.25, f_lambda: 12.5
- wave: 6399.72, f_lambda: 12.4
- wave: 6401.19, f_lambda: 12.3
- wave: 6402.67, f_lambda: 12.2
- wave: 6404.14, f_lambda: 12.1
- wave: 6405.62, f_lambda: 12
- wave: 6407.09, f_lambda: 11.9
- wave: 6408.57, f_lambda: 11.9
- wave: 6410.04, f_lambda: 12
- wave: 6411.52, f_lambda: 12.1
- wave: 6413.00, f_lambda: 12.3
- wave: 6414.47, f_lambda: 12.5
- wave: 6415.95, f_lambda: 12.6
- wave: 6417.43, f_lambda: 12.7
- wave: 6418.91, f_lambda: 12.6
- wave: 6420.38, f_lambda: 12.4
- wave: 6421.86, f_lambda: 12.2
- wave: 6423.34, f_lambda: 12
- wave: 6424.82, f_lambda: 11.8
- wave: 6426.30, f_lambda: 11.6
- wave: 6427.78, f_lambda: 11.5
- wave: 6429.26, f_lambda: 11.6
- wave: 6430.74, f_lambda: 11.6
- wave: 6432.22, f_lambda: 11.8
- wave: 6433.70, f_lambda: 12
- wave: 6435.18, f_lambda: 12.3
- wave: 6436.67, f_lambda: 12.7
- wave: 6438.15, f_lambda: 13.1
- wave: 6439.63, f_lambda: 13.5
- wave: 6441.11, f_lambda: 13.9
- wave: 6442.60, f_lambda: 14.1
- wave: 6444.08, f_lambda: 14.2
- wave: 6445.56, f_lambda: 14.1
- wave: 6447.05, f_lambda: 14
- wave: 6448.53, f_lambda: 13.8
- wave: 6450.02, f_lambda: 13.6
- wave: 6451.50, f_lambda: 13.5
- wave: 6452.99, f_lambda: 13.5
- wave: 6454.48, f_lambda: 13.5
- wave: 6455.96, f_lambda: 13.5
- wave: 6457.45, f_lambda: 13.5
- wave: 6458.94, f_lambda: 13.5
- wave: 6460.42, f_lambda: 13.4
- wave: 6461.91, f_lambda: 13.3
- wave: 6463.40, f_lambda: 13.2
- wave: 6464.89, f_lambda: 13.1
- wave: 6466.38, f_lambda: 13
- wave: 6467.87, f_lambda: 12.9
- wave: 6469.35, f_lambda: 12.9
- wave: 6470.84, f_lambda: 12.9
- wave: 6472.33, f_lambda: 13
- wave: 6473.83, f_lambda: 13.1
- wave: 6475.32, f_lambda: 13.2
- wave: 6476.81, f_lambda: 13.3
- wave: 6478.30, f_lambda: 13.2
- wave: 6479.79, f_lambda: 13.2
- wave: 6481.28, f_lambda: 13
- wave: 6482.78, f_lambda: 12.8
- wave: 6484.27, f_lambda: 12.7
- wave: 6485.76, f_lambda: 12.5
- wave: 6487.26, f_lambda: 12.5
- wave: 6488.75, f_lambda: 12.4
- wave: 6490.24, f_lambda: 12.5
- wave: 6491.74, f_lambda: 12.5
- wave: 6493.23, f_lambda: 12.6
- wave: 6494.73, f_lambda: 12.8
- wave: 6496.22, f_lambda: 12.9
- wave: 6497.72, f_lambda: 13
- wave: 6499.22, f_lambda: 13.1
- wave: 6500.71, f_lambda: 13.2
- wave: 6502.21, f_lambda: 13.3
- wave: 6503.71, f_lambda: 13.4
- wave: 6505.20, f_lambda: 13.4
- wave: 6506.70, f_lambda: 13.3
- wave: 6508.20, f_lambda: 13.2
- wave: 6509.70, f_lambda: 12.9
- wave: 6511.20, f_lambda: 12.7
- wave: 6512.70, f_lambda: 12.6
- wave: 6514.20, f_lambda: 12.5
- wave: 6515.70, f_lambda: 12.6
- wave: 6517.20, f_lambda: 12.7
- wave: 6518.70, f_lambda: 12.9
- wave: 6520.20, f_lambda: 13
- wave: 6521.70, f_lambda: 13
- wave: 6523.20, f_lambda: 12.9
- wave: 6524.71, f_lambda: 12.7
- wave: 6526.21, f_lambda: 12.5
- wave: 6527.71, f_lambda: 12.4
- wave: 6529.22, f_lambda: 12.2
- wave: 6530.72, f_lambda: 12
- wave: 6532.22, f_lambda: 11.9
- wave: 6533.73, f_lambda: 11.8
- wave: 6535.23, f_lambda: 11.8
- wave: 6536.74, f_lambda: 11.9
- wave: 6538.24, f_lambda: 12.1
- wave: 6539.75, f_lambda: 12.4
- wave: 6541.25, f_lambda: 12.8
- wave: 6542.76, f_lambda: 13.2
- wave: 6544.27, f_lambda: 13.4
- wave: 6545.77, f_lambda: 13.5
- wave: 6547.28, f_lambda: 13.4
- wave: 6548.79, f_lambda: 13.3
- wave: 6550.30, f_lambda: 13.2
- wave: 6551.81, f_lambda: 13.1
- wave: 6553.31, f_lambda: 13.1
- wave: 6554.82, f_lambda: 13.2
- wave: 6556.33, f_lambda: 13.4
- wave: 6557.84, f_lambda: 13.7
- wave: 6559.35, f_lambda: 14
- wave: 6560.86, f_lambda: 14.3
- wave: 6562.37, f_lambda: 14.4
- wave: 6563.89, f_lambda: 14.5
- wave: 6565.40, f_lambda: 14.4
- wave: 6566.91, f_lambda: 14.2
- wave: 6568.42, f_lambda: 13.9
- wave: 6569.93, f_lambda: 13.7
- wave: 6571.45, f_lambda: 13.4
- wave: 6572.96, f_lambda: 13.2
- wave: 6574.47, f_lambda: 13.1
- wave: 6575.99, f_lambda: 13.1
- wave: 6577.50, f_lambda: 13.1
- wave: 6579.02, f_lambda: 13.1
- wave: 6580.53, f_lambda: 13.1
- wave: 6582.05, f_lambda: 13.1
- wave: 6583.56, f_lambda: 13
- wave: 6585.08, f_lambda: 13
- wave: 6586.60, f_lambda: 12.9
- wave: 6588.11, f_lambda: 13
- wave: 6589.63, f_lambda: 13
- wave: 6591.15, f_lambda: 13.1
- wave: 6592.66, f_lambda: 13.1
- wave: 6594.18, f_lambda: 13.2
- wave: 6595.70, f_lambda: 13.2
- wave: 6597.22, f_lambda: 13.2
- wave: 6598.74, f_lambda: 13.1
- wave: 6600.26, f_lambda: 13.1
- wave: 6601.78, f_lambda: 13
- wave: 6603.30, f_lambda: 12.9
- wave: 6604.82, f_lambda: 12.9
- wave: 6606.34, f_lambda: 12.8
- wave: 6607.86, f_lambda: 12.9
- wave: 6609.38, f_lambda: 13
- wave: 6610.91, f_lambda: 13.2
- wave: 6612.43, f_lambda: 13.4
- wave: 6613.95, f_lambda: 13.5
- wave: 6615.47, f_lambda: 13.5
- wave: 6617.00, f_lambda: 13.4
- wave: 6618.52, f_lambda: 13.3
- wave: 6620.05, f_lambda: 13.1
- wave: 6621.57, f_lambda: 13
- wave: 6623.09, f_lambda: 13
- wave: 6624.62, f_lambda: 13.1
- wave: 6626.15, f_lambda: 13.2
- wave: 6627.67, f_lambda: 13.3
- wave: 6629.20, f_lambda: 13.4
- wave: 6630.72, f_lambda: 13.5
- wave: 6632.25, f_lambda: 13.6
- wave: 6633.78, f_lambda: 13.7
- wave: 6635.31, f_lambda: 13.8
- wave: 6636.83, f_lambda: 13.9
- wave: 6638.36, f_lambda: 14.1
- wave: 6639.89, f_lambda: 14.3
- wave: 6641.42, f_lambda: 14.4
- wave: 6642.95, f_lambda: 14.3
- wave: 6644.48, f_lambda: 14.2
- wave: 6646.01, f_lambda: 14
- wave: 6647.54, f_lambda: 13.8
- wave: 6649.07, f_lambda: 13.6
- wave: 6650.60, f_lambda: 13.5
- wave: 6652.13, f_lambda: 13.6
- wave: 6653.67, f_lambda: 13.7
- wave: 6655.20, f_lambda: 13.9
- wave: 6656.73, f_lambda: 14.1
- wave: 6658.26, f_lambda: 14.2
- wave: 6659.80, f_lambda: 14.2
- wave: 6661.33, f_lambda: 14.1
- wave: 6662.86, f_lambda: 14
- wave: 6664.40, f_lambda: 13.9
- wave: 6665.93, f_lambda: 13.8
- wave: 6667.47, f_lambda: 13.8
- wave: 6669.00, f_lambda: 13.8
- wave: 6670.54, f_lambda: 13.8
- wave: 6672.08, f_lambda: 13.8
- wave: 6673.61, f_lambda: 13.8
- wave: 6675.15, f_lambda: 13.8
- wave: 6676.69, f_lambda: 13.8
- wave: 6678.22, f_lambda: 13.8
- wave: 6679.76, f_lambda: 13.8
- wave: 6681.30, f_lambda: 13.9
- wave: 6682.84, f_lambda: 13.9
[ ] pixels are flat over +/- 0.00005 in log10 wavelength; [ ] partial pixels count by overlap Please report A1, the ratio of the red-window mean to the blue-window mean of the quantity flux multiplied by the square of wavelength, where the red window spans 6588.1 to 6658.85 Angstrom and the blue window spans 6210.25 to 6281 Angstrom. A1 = 1.38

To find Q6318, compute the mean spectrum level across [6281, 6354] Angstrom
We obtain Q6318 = 12.2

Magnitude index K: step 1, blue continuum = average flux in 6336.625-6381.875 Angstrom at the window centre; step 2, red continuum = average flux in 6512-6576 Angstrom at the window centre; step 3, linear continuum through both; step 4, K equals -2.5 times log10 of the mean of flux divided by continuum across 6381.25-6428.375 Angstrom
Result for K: 0.05 mag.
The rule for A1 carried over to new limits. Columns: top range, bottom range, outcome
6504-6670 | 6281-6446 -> 1.13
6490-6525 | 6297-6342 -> 1.13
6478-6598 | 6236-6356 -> 1.17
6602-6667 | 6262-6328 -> 1.27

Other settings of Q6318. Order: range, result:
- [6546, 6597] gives 13.4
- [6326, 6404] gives 12.9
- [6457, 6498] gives 13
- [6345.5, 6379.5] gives 13.4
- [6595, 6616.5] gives 13.1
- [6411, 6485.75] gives 12.9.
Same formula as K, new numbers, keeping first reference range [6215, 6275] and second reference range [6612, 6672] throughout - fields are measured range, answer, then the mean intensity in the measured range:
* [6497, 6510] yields -0.038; 13.2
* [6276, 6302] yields -0.082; 12.2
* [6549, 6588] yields -0.022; 13.5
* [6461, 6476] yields -0.046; 13.1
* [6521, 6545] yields 0.045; 12.4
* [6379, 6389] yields -0.120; 13.3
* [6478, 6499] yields -0.008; 12.8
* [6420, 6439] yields 0.018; 12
